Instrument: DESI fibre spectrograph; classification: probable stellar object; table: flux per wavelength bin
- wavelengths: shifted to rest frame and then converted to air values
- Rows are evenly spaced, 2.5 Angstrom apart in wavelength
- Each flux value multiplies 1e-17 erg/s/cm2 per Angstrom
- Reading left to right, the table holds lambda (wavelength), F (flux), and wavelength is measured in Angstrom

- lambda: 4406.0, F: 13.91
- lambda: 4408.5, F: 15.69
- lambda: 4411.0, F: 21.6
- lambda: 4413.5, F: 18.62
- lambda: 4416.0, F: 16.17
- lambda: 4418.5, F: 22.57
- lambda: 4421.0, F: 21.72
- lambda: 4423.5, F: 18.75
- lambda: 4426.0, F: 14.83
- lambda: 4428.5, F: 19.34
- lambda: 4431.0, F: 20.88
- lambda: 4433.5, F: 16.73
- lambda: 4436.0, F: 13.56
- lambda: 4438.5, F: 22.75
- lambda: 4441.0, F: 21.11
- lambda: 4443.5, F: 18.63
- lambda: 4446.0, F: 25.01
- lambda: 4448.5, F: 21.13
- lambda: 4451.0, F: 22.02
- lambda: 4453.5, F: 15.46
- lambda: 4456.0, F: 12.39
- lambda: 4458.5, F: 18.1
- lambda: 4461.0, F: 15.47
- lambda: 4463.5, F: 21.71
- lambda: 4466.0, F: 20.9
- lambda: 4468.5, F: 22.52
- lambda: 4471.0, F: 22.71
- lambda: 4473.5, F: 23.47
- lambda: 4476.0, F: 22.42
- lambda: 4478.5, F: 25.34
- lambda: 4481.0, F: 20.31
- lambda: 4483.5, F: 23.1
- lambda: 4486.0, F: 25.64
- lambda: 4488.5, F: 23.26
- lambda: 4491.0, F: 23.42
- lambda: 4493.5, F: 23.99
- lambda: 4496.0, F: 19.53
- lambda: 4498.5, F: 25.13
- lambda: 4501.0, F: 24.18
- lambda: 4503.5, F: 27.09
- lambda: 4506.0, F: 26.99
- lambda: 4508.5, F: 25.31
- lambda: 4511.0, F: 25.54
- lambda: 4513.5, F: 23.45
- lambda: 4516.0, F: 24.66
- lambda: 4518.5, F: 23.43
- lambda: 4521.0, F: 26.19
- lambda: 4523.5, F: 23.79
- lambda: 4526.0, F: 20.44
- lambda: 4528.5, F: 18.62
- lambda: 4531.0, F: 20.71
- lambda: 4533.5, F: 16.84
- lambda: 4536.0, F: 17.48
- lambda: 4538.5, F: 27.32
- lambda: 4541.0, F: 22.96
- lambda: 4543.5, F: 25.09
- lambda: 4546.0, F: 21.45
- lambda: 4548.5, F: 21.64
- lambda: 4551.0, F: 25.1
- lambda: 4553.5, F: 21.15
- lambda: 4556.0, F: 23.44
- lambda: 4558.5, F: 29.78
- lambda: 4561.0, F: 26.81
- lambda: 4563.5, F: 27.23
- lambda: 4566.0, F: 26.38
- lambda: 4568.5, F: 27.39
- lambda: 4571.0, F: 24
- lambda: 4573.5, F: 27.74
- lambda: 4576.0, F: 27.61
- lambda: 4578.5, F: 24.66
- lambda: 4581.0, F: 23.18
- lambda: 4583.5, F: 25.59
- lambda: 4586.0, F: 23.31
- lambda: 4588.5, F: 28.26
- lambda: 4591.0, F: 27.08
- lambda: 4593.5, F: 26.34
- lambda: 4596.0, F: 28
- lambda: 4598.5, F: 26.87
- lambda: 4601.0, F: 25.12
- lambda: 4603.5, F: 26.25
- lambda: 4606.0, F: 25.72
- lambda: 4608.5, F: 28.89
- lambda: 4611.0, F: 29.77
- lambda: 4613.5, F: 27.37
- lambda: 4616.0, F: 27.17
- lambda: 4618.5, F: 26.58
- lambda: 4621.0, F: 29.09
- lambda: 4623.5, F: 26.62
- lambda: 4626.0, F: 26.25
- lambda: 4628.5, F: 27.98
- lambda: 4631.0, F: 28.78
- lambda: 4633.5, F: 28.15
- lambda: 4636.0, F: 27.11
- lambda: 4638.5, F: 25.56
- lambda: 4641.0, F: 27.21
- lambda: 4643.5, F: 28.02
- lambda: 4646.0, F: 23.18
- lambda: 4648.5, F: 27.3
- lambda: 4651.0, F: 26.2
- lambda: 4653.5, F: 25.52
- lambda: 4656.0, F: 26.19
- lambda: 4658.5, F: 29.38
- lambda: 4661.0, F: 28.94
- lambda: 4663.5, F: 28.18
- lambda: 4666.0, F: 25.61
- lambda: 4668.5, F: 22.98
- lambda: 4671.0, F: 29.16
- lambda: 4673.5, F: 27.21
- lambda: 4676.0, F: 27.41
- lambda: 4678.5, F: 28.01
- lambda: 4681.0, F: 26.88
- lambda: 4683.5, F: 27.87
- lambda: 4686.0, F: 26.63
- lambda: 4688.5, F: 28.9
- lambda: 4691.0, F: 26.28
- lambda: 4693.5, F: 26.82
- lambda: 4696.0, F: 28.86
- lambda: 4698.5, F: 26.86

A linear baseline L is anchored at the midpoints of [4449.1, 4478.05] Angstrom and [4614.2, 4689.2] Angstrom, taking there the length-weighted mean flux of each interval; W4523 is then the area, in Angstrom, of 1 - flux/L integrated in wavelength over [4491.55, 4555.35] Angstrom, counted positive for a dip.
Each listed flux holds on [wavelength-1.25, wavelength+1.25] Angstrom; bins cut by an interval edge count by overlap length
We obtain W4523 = -2.76 Angstrom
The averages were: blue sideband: 19.9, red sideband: 27.1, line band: 23.1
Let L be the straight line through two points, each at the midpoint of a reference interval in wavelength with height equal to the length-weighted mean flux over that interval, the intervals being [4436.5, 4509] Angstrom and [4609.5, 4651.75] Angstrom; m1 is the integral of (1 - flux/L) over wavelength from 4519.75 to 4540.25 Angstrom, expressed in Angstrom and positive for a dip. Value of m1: 2.0 Angstrom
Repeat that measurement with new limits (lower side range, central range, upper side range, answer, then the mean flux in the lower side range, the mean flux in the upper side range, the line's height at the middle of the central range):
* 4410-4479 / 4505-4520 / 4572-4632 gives -1.36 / 19.8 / 26.8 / 22.8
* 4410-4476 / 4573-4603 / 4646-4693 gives -2.16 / 19.6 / 27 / 24.4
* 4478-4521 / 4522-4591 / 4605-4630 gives 4.78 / 24.2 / 27.6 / 25.8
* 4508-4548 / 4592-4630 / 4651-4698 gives -2.97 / 22.6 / 27.2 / 25.2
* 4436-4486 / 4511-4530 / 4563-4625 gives 0.21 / 20.7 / 26.6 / 23.4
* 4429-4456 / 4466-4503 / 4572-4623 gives -3.21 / 19.4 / 26.7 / 21.4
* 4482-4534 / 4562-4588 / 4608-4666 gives -0.34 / 23.5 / 27.3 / 25.5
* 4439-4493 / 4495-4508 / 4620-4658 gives -1.35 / 21.2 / 26.9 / 22.4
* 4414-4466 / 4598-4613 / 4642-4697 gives -1.40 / 19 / 27.1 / 24.8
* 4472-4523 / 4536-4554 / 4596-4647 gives 1.46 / 24.1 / 27.1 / 25.3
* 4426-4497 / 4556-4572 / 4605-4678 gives -1.54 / 20.6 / 27.2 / 24.4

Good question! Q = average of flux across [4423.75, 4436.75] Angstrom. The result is 17.3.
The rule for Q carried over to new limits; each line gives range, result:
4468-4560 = 23.4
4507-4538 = 22.4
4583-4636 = 27.1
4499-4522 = 25.2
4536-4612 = 25.7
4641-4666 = 26.9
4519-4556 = 22.1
